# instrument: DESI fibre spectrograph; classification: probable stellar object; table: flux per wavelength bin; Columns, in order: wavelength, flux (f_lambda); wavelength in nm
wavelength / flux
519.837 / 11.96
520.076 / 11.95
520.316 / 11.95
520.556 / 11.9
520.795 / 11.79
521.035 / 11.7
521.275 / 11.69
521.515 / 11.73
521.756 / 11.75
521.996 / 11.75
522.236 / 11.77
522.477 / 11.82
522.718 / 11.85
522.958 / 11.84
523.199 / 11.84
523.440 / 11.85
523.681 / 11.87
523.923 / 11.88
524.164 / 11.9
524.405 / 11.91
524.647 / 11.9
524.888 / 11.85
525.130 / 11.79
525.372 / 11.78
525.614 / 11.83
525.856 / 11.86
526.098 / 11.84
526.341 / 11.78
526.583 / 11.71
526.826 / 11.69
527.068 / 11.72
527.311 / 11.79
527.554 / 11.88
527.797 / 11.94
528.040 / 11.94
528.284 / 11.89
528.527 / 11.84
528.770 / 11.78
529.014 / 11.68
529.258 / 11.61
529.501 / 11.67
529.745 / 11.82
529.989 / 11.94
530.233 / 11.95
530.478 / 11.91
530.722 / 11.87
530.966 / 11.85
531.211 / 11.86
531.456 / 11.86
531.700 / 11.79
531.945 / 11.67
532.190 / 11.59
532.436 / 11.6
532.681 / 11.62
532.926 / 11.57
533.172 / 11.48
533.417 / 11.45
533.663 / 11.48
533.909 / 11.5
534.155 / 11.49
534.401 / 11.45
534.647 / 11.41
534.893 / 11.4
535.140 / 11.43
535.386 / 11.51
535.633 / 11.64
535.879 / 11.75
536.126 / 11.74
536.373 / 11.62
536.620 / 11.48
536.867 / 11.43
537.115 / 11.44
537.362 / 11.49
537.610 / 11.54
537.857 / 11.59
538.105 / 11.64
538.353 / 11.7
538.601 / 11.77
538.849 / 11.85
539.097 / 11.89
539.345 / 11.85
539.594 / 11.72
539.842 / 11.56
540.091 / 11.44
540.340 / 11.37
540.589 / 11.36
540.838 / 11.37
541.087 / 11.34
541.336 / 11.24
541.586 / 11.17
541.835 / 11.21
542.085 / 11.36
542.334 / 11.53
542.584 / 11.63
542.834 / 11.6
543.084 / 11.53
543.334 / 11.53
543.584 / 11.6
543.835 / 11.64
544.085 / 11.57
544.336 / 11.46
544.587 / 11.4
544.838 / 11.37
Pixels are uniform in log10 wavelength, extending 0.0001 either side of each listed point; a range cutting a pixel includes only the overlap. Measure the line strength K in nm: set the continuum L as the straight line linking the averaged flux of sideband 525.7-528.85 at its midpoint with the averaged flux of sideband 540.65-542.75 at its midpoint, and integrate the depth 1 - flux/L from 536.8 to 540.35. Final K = -0.05 nm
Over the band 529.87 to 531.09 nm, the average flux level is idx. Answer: 11.9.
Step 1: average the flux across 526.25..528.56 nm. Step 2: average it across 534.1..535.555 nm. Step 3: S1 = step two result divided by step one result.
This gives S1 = 0.97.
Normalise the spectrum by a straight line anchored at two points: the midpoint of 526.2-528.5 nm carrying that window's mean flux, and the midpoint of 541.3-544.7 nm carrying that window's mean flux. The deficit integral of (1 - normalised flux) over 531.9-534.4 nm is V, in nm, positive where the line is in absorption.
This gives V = 0.032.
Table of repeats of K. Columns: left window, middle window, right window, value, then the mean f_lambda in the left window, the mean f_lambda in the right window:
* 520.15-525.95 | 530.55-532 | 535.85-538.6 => -0.02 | 11.8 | 11.6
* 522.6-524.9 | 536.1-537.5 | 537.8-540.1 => 0.03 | 11.9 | 11.7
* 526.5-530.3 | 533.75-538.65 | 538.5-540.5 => 0.07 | 11.8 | 11.7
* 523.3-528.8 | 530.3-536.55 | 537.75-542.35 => 0.03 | 11.8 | 11.5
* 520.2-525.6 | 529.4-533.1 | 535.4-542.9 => -0.03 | 11.8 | 11.5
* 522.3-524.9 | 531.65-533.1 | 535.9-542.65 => 0.01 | 11.9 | 11.5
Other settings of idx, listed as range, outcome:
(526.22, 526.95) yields 11.7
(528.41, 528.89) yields 11.8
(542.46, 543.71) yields 11.6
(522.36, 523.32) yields 11.8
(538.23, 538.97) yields 11.8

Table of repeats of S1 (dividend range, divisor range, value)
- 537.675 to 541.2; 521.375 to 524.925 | 0.98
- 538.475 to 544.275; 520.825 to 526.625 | 0.98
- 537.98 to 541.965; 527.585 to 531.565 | 0.97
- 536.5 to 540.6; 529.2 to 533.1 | 0.99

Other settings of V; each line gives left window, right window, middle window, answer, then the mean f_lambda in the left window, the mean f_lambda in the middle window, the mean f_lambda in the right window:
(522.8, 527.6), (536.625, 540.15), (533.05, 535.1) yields 0.042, 11.8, 11.5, 11.6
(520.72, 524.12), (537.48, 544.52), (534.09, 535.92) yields 0.019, 11.8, 11.5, 11.5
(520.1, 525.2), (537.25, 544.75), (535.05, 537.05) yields 0.006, 11.8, 11.6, 11.5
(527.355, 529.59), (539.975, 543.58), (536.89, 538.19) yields 0.001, 11.8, 11.5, 11.4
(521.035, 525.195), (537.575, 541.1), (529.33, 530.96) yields -0.017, 11.8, 11.9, 11.6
